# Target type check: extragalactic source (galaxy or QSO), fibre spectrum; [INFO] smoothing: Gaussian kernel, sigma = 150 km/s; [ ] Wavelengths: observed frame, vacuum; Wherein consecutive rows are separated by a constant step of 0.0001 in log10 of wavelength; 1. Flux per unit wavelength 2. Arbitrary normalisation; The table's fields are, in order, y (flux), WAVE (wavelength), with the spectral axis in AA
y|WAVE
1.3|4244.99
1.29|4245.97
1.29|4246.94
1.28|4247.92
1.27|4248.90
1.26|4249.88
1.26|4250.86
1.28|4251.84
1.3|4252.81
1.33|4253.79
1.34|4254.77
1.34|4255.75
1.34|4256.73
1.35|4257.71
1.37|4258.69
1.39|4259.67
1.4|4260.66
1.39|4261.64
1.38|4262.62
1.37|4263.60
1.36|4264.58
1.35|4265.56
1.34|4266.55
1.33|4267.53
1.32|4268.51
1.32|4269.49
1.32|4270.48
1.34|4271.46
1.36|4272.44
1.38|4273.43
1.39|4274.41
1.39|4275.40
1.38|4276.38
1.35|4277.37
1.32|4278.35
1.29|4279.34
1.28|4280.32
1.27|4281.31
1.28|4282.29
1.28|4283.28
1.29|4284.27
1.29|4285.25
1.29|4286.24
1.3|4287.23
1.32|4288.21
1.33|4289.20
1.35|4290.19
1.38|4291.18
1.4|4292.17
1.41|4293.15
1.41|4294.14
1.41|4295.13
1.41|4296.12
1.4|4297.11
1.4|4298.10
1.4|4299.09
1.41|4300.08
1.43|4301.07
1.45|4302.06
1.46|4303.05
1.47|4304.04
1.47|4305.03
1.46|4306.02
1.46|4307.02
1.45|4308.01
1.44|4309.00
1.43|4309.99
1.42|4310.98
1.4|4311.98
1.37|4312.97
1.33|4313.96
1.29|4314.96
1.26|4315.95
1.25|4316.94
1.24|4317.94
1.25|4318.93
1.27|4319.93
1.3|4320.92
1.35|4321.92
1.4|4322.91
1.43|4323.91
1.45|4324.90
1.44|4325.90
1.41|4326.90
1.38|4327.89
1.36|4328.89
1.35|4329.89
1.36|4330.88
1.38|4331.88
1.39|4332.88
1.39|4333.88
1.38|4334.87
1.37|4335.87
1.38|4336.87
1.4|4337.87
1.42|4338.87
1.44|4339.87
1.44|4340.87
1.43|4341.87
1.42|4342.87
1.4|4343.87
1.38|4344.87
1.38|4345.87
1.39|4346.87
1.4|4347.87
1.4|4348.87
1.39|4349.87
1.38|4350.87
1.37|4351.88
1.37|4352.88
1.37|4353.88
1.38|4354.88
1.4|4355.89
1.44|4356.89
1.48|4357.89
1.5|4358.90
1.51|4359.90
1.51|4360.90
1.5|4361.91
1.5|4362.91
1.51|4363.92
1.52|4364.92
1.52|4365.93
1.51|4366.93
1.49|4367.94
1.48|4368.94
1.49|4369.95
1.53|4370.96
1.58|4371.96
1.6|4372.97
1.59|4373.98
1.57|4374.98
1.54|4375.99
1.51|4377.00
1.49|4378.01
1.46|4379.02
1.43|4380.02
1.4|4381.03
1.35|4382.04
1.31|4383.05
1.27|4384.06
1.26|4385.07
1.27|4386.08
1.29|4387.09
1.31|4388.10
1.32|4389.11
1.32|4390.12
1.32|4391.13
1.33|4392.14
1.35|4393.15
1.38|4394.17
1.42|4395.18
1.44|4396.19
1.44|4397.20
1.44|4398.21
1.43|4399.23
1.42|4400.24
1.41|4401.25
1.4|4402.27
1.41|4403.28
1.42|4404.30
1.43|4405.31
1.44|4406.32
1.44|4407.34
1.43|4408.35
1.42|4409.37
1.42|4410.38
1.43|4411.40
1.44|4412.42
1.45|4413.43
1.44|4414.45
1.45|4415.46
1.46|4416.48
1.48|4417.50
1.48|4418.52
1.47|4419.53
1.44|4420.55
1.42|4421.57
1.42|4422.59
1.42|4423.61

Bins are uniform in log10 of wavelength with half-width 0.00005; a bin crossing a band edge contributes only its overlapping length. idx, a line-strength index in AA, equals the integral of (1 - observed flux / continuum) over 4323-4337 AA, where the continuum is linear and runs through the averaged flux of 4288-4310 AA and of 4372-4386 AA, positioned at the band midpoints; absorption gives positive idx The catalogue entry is 0.3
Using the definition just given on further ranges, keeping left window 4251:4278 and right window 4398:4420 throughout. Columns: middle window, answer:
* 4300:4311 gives -0.6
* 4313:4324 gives 0.6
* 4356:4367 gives -0.7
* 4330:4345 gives 0.0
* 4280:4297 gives 0.3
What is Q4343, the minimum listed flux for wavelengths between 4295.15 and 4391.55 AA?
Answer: 1.24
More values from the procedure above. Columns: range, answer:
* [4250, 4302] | 1.26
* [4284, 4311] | 1.29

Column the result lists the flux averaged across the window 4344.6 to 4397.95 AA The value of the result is 1.43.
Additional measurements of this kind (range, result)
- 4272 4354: 1.37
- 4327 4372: 1.43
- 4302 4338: 1.38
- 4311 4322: 1.3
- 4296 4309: 1.44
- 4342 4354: 1.39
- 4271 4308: 1.37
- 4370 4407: 1.41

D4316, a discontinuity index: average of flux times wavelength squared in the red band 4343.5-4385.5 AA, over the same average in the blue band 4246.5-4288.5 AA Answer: 1.1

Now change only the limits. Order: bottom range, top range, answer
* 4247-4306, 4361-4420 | 1.12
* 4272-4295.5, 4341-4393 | 1.11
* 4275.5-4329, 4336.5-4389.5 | 1.08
